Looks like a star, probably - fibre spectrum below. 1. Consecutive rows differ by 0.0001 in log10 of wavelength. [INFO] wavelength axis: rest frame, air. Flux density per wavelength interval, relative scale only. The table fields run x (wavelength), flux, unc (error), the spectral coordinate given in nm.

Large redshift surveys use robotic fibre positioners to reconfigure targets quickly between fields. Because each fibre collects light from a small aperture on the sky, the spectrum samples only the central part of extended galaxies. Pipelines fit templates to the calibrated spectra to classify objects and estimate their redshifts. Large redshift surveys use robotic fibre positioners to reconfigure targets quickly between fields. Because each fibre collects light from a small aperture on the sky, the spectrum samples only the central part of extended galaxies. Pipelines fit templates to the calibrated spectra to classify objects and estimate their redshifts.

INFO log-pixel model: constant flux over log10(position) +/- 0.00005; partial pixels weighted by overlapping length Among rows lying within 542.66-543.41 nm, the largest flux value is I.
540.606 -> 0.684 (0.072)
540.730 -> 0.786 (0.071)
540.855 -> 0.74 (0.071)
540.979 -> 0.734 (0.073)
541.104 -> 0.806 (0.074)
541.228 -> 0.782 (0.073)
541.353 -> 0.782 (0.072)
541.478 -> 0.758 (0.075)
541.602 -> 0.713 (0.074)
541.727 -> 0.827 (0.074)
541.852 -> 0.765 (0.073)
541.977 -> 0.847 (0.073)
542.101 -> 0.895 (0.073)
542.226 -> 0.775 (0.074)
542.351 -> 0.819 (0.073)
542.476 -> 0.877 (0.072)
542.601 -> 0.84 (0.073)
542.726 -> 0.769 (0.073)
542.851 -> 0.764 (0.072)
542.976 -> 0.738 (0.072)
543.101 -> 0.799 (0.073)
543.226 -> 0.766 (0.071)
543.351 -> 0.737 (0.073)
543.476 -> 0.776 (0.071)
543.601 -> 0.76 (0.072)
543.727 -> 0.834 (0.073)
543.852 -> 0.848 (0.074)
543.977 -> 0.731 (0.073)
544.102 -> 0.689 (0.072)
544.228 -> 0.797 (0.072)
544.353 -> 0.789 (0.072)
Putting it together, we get 0.799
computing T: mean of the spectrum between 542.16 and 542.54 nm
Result 0.823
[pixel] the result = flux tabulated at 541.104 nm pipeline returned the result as 0.806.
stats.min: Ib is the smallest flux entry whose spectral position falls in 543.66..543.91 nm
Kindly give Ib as 0.834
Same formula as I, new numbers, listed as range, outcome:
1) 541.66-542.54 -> 0.895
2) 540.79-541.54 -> 0.806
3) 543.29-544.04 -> 0.848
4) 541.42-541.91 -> 0.827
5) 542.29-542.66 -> 0.877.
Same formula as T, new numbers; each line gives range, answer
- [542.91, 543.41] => 0.761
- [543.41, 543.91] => 0.803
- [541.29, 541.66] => 0.751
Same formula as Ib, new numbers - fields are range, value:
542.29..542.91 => 0.764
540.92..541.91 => 0.713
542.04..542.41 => 0.775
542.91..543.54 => 0.737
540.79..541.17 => 0.734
